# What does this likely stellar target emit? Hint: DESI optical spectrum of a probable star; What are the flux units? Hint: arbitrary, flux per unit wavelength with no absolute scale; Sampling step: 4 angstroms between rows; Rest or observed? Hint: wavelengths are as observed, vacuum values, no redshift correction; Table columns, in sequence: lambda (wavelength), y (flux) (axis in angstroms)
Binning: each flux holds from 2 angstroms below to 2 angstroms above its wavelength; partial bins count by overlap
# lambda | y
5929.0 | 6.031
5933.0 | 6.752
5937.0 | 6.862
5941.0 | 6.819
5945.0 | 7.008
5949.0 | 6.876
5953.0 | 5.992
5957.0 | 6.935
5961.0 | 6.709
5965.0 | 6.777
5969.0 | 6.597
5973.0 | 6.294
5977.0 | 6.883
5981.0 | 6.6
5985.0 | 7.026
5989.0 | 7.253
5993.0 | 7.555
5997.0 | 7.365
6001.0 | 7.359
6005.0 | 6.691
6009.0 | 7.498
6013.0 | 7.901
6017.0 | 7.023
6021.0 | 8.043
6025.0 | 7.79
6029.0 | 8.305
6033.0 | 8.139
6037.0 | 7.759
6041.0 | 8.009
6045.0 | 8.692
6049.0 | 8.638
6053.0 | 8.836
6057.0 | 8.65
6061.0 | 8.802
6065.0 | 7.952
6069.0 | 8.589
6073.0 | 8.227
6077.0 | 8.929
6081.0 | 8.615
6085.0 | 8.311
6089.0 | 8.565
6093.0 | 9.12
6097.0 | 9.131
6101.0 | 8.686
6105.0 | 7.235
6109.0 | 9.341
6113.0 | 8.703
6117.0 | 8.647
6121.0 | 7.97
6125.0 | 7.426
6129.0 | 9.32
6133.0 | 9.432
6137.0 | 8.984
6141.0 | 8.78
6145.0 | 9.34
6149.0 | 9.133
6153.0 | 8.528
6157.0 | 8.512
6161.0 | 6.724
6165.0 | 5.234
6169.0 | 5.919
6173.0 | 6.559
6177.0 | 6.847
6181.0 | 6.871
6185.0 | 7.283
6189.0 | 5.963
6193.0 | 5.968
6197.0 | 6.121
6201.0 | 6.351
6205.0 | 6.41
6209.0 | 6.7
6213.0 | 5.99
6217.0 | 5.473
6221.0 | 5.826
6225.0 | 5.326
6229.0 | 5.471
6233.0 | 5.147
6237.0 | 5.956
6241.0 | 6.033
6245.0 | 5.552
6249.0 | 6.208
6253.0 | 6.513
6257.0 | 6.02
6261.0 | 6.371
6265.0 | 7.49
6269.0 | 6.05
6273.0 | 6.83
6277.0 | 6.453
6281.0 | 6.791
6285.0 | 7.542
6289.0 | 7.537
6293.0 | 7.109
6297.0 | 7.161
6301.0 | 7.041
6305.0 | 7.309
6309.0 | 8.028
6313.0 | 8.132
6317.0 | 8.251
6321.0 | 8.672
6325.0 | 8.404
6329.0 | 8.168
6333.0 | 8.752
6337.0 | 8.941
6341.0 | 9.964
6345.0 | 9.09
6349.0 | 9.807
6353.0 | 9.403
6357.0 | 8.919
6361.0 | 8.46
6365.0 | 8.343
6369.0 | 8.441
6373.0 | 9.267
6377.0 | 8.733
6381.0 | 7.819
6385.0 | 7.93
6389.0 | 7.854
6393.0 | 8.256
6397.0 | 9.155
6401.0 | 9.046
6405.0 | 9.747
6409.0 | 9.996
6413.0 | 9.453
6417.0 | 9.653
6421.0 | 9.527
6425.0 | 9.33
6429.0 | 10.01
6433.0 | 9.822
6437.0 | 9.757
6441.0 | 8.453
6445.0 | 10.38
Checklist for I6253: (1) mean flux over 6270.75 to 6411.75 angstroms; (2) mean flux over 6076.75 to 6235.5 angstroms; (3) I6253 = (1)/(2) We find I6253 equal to 1.12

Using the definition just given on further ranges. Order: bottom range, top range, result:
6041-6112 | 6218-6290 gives 0.73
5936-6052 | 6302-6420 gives 1.20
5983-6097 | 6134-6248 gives 0.83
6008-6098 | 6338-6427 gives 1.08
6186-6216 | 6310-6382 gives 1.41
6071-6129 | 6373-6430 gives 1.06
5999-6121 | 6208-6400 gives 0.91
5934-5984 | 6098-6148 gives 1.29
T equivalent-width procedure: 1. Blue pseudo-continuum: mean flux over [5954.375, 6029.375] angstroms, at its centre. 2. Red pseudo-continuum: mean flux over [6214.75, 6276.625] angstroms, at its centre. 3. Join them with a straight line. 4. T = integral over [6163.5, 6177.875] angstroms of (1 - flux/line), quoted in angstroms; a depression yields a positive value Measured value 0.6 angstroms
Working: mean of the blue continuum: 7.16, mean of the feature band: 6.12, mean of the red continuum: 6.03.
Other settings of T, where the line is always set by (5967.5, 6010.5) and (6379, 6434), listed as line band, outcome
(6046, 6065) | -3.38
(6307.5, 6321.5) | 0.66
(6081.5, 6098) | -2.70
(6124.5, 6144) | -2.98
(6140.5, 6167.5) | -0.43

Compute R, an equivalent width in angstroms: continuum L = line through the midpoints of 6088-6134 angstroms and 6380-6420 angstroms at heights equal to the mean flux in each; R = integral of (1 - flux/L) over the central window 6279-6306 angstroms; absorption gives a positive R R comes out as 4.9 angstroms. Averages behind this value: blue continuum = 8.62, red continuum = 8.93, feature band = 7.21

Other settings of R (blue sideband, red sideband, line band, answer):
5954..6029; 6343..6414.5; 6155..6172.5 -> 2.91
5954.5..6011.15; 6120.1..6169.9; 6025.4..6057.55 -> -4.10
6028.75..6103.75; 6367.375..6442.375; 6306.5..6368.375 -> 1.57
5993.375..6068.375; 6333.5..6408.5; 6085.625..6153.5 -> -4.28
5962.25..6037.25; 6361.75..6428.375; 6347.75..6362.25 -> -0.65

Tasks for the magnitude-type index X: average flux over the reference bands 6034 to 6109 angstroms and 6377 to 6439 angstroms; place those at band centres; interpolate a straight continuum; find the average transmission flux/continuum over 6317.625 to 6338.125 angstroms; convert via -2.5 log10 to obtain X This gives 0.05 mag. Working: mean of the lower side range 8.5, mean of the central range 8.55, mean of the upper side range 9.14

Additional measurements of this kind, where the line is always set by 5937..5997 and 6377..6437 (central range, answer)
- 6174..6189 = 0.16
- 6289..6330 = 0.11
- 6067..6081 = -0.16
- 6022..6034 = -0.13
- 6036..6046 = -0.13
